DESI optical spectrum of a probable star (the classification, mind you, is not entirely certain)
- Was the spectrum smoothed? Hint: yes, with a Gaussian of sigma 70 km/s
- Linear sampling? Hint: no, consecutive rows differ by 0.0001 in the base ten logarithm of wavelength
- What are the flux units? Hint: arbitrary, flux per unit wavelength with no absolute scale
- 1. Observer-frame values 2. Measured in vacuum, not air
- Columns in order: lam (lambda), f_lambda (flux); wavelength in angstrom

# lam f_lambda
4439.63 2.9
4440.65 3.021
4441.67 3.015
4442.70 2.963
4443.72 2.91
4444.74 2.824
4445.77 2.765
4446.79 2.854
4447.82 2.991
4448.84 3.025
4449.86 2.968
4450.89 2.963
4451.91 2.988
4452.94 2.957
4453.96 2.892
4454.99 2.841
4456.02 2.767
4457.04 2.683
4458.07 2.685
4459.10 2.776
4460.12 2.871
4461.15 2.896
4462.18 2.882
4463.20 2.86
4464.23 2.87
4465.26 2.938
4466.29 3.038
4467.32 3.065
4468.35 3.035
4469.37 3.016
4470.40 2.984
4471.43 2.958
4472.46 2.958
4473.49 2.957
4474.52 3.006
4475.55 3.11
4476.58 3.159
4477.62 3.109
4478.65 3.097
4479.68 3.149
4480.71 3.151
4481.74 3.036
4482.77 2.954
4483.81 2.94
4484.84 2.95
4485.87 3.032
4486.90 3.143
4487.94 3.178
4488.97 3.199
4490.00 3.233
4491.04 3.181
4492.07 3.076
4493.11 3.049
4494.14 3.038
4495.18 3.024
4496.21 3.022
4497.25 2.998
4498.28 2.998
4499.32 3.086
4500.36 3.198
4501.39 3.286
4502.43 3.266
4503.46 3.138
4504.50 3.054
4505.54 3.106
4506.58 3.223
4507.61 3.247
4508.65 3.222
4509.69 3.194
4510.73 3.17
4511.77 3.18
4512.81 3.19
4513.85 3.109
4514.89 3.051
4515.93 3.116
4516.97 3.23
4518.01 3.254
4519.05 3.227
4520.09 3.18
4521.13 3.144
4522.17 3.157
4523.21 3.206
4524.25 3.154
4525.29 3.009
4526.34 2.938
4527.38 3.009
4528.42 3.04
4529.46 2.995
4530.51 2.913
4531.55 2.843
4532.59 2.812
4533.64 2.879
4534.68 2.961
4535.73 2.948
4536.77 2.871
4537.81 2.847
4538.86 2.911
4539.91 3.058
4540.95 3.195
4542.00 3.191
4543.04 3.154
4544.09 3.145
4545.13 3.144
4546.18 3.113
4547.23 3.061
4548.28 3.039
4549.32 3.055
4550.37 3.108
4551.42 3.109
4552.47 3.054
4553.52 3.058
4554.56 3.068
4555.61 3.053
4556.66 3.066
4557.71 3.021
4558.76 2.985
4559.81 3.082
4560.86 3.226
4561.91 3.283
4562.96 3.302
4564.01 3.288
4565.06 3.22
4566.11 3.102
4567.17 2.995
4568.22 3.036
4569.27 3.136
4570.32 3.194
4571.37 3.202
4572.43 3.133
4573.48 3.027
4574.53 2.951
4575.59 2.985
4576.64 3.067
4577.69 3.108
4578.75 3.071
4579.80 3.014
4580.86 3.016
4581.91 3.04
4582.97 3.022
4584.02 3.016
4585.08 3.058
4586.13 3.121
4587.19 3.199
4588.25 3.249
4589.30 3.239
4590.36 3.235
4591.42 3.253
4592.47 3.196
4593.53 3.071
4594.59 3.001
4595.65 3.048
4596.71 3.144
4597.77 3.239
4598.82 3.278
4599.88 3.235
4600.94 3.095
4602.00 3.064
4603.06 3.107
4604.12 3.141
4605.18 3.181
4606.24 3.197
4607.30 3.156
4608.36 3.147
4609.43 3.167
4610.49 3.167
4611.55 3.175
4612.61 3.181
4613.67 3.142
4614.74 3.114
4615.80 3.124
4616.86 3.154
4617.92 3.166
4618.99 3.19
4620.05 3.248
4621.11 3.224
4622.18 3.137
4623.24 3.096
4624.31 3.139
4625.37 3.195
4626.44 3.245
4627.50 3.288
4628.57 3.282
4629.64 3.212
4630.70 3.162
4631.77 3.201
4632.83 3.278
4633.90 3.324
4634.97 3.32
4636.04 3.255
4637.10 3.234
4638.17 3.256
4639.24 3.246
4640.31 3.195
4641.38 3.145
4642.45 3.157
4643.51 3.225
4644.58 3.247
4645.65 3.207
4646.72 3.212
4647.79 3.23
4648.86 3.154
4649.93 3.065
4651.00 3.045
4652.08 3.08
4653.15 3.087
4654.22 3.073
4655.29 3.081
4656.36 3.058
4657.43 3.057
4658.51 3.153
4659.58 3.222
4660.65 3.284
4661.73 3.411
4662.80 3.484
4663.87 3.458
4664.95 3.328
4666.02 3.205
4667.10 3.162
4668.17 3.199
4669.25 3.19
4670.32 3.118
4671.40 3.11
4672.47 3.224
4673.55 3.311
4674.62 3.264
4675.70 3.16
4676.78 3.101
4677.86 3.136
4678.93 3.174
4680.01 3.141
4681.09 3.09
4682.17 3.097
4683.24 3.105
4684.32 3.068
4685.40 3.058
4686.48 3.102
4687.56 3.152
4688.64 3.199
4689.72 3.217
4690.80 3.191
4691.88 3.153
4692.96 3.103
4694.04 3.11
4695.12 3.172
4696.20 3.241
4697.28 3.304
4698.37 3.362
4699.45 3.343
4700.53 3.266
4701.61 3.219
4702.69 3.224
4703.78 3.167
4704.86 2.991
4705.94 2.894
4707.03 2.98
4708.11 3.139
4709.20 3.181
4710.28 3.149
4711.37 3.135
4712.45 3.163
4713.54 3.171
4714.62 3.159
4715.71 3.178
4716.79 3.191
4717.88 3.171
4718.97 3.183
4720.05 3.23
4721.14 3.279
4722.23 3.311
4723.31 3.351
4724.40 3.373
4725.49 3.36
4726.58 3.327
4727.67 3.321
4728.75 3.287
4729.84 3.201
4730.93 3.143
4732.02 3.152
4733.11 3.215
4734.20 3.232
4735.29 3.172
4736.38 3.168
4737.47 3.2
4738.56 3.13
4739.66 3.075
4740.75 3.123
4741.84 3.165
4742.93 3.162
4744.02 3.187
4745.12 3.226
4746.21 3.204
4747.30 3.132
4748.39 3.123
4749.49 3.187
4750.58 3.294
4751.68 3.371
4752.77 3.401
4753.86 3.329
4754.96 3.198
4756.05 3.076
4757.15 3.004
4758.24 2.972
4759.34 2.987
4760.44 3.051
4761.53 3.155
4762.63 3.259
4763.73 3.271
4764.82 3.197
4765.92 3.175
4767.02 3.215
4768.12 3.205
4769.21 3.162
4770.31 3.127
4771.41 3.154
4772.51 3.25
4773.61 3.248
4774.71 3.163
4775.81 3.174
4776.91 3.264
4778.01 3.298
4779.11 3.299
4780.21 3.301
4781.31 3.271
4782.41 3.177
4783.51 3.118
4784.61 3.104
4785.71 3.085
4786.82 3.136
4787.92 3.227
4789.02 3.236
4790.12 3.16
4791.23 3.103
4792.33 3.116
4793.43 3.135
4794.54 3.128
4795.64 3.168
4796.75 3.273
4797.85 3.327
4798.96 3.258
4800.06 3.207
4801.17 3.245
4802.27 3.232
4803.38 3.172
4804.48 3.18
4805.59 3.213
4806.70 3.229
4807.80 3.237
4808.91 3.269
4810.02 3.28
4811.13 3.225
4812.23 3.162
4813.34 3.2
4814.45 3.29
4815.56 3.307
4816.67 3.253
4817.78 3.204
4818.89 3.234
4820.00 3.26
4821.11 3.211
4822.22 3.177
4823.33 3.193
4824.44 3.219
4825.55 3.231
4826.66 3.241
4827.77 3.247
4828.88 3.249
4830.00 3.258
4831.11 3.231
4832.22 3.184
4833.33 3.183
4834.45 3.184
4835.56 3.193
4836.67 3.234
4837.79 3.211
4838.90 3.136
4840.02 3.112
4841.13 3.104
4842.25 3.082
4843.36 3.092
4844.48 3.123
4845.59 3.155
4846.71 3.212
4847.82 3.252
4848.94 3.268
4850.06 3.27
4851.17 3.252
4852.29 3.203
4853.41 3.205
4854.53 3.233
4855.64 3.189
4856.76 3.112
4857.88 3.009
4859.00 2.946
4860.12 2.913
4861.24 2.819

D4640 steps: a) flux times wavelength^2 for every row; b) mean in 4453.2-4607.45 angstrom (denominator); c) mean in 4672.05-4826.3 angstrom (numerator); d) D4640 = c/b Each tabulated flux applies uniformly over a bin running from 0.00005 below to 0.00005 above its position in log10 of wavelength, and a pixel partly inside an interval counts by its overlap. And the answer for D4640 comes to 1.1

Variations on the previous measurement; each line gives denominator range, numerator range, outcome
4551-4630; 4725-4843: 1.11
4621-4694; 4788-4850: 1.08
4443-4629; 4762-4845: 1.17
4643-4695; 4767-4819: 1.07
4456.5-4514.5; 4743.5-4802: 1.18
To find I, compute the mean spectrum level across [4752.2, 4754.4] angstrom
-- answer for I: 3.38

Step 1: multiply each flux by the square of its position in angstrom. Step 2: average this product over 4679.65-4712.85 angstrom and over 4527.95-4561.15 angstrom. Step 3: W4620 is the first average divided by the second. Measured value 1.1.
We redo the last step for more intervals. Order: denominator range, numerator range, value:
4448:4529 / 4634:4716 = 1.13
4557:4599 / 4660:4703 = 1.07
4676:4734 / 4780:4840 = 1.05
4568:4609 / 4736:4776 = 1.09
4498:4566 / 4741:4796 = 1.14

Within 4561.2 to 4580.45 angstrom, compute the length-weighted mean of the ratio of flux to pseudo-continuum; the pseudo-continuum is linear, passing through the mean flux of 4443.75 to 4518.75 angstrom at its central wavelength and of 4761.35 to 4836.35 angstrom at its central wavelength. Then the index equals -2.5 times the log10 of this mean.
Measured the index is -0.01 mag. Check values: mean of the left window 3.03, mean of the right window 3.21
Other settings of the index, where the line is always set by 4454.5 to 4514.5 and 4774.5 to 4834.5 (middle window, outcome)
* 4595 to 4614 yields -0.02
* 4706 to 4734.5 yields -0.01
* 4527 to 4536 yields 0.05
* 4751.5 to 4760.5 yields 0.01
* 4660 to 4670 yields -0.05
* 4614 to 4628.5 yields -0.02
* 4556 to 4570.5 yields -0.02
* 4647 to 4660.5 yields 0.01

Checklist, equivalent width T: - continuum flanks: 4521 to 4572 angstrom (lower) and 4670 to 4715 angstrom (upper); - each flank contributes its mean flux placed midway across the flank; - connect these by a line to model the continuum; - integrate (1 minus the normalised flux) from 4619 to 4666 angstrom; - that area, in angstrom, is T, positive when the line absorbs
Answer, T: -1.2 angstrom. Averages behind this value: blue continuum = 3.07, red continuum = 3.16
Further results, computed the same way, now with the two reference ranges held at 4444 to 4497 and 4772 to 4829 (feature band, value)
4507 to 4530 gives -0.9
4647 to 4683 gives -0.7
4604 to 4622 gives -0.5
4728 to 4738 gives -0.1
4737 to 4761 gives 0.1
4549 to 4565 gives -0.4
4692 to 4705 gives -0.3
